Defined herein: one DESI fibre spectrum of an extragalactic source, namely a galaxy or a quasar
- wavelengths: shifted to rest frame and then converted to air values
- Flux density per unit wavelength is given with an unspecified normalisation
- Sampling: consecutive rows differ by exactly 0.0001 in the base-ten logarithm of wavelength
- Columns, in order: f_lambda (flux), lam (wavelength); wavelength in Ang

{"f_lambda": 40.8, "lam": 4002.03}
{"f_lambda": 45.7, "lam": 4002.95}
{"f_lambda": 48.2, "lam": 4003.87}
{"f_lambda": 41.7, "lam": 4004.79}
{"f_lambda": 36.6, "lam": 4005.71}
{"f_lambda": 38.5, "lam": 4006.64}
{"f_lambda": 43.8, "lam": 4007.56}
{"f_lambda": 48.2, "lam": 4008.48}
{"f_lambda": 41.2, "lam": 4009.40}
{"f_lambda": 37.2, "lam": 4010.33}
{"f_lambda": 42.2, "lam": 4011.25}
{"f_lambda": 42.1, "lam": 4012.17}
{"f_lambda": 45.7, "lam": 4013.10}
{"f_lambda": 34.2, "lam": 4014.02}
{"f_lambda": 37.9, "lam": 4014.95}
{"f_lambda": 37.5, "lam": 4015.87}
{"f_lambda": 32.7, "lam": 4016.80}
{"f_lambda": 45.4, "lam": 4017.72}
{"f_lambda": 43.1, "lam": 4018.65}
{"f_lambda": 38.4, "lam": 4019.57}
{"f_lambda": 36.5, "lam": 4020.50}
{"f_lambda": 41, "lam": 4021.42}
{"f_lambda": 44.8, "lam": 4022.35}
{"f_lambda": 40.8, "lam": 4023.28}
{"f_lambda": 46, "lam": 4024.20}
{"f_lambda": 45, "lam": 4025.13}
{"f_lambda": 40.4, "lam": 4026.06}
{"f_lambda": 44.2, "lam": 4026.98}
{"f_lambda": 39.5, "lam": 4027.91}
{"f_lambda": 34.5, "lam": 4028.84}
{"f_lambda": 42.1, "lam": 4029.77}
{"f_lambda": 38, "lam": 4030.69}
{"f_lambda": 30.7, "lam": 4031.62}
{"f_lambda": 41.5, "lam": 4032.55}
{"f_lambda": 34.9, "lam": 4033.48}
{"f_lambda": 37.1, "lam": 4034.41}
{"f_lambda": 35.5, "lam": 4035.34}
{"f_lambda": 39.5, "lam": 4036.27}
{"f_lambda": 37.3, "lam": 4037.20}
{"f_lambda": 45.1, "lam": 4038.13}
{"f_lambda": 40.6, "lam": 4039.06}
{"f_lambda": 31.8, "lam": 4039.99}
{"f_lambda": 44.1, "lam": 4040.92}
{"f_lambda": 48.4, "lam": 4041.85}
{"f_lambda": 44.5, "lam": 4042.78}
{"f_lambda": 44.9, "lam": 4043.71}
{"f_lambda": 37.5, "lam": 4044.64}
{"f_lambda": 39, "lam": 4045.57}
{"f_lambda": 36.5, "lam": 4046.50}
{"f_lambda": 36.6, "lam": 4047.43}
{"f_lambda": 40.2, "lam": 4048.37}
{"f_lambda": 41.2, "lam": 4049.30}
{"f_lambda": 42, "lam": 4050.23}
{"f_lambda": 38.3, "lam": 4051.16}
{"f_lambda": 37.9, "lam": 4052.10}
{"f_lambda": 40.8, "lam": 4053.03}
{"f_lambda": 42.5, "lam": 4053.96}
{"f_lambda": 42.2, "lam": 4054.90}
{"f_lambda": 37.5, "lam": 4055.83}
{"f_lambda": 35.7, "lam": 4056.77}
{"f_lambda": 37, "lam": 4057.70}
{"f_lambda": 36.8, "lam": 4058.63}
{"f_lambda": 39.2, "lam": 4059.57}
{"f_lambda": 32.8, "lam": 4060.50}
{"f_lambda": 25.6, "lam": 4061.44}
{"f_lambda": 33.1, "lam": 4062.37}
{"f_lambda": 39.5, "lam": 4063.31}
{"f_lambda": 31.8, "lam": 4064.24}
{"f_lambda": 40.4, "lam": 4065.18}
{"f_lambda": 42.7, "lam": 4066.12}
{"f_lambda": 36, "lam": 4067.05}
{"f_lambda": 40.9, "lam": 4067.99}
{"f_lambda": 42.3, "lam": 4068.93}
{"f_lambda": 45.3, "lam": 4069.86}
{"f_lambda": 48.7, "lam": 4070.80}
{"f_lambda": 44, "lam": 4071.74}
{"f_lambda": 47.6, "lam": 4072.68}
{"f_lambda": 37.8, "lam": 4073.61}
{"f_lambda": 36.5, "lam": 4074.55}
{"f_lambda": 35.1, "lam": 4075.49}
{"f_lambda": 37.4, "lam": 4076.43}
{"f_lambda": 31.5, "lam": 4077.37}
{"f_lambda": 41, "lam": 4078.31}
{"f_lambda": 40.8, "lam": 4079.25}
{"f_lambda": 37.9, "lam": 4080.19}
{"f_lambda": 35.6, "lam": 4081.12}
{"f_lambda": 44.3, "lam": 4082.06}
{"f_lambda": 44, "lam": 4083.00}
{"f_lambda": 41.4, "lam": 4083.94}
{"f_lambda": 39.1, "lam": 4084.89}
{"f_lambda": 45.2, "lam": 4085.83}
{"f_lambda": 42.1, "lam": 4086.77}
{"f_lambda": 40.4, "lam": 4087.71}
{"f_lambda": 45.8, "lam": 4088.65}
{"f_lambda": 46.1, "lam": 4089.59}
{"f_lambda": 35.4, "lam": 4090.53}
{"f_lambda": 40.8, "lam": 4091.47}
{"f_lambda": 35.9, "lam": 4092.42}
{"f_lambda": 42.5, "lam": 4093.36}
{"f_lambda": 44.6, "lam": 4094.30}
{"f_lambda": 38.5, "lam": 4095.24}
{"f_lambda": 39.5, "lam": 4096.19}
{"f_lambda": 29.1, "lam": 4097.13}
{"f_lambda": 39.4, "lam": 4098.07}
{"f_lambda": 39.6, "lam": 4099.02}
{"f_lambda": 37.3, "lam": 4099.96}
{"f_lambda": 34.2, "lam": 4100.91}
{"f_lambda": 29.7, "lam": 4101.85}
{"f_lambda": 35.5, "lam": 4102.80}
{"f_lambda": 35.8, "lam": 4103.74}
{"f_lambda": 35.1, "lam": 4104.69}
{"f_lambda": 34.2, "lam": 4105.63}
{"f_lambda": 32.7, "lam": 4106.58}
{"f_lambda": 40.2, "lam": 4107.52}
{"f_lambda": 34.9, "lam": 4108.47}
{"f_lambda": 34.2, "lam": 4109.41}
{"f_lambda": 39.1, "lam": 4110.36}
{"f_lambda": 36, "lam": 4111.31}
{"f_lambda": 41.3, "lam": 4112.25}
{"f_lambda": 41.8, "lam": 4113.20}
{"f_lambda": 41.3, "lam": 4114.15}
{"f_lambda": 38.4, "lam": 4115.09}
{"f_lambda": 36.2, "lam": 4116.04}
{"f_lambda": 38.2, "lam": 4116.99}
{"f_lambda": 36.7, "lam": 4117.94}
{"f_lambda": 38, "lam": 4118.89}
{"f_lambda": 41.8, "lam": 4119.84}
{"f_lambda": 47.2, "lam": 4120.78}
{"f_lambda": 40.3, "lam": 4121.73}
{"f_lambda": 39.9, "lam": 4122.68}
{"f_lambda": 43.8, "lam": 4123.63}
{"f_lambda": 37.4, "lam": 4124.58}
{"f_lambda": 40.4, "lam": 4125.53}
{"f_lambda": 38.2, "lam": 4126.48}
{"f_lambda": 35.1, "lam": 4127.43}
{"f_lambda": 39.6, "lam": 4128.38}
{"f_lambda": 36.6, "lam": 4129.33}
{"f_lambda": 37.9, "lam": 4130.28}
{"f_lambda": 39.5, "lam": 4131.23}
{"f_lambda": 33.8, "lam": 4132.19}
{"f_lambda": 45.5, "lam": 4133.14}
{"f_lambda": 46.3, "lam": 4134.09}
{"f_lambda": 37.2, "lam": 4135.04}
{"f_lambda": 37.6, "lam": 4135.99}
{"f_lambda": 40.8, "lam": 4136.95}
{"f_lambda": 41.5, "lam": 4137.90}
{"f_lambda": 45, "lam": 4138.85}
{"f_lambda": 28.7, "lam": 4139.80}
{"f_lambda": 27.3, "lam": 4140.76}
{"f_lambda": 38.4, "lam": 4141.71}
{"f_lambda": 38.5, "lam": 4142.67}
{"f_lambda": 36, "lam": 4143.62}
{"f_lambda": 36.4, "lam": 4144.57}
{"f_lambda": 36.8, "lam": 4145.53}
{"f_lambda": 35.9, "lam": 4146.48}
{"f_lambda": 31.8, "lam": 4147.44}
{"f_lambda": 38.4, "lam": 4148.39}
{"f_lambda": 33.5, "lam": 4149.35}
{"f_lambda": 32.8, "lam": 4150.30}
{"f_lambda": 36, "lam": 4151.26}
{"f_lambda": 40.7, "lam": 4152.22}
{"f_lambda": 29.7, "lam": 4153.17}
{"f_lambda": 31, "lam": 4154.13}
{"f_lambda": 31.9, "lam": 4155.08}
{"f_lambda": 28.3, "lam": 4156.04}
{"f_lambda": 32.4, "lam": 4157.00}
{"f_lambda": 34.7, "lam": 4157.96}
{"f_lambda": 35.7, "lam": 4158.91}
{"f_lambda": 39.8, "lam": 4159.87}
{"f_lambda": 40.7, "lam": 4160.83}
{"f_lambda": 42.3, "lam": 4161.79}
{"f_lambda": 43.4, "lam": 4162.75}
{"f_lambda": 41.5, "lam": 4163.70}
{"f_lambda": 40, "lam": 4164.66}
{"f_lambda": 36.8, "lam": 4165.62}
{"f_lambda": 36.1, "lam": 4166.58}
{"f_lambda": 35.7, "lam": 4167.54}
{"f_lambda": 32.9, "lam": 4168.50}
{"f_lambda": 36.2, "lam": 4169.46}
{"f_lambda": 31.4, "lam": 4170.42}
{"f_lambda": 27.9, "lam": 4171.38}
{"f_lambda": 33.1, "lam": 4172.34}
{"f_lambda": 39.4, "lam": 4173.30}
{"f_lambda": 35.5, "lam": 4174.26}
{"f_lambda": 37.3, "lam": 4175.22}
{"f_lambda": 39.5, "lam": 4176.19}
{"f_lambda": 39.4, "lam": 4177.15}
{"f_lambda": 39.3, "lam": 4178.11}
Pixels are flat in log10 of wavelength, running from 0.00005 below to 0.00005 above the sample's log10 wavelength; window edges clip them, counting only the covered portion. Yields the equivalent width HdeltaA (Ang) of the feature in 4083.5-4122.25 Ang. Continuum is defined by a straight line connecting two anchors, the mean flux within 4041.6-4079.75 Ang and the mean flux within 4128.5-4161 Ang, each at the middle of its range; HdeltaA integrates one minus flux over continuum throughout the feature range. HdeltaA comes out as -0.9 Ang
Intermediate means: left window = 39.2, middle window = 38.7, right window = 36.4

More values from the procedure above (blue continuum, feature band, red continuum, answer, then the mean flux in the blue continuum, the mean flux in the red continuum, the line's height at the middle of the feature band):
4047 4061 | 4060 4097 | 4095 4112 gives -2.4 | 38.7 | 35.9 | 37.3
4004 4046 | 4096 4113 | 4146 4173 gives 0.6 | 40.3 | 35.4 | 37.4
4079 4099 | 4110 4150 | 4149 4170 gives -0.6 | 40.4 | 36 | 37.8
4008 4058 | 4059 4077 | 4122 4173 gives 0.1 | 40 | 36.8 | 39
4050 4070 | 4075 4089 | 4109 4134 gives -0.6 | 38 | 39.3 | 38.5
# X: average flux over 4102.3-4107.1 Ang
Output 34.7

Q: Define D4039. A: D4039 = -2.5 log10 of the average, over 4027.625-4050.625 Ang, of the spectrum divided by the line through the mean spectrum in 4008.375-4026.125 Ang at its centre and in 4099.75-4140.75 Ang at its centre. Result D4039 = 0.03 mag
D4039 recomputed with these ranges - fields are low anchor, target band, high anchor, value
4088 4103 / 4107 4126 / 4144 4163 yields -0.056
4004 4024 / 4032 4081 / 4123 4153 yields 0.014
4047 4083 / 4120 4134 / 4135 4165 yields -0.080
